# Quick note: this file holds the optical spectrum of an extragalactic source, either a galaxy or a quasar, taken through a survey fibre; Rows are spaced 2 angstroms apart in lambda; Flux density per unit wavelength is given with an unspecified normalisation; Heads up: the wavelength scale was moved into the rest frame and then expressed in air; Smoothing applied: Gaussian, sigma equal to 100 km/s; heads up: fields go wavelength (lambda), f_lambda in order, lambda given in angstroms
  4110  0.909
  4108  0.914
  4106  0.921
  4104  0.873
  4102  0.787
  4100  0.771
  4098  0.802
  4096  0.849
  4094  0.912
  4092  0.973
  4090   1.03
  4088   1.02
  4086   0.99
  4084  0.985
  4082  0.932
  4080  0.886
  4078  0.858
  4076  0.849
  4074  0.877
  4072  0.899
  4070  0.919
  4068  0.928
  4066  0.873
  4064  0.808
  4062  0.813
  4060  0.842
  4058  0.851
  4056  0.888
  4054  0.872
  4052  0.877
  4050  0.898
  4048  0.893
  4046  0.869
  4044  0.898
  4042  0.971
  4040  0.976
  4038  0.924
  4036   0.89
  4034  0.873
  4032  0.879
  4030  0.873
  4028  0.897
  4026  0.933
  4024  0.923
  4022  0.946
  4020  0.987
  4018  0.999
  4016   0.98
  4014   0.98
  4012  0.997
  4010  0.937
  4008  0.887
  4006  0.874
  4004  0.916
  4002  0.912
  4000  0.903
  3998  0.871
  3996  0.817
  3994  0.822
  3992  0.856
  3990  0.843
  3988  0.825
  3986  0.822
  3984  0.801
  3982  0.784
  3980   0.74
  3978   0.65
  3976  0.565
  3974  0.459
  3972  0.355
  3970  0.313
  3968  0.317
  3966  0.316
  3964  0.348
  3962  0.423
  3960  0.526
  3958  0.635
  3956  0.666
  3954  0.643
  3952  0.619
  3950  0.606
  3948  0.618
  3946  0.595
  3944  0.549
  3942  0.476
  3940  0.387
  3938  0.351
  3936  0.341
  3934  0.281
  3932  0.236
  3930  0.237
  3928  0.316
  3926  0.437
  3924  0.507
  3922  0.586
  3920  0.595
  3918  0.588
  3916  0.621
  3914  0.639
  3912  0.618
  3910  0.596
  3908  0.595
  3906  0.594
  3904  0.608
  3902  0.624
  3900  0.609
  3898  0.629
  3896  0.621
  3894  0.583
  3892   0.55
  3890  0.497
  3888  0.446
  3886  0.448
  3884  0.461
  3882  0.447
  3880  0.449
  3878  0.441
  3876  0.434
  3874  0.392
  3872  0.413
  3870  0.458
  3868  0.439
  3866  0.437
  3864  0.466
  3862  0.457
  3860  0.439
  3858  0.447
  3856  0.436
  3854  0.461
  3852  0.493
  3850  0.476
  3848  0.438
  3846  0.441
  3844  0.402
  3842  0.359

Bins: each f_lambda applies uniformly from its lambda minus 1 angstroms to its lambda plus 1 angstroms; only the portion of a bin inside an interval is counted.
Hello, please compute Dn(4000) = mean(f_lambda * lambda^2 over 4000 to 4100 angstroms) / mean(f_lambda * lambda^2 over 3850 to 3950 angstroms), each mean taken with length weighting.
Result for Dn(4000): 2.00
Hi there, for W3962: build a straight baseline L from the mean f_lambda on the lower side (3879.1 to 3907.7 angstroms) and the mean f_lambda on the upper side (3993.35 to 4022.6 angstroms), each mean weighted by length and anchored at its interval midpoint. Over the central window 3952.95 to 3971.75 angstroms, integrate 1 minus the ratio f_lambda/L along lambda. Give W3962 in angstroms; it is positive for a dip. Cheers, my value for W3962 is 7.5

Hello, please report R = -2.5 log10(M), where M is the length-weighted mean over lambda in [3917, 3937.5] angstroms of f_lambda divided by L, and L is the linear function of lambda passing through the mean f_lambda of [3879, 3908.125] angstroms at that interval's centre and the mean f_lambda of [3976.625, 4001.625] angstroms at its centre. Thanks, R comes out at 0.47 mag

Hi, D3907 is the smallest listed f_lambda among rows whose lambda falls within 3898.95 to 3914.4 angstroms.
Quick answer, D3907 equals 0.594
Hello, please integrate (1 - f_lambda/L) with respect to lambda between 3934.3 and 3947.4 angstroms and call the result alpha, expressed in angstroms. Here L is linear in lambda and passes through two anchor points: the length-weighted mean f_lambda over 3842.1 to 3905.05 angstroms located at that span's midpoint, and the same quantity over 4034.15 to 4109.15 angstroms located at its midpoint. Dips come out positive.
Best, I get 3.72 angstroms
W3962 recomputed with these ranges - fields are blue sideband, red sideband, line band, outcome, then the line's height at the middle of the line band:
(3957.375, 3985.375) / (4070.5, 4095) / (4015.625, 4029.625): -4.70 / 0.71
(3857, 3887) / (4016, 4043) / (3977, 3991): 0.16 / 0.789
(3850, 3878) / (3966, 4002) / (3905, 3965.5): 8.17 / 0.588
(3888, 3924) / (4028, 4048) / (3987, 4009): -1.53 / 0.81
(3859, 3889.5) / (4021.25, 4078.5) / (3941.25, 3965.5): 3.31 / 0.644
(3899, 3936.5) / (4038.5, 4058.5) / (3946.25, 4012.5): 1.70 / 0.694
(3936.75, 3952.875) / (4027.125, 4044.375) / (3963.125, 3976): 5.35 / 0.627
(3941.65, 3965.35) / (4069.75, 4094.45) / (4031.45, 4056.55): -2.43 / 0.822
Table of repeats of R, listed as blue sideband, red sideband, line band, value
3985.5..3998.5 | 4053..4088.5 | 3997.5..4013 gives -0.08 mag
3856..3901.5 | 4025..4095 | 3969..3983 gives 0.27 mag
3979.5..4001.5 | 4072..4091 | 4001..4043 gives -0.08 mag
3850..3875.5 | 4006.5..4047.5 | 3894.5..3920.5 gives -0.06 mag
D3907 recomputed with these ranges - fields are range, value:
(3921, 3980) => 0.236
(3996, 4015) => 0.817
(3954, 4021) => 0.313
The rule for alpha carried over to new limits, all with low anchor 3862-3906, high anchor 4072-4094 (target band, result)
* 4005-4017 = -2.5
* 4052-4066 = 0.5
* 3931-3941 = 4.8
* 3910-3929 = 0.9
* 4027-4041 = -1.2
